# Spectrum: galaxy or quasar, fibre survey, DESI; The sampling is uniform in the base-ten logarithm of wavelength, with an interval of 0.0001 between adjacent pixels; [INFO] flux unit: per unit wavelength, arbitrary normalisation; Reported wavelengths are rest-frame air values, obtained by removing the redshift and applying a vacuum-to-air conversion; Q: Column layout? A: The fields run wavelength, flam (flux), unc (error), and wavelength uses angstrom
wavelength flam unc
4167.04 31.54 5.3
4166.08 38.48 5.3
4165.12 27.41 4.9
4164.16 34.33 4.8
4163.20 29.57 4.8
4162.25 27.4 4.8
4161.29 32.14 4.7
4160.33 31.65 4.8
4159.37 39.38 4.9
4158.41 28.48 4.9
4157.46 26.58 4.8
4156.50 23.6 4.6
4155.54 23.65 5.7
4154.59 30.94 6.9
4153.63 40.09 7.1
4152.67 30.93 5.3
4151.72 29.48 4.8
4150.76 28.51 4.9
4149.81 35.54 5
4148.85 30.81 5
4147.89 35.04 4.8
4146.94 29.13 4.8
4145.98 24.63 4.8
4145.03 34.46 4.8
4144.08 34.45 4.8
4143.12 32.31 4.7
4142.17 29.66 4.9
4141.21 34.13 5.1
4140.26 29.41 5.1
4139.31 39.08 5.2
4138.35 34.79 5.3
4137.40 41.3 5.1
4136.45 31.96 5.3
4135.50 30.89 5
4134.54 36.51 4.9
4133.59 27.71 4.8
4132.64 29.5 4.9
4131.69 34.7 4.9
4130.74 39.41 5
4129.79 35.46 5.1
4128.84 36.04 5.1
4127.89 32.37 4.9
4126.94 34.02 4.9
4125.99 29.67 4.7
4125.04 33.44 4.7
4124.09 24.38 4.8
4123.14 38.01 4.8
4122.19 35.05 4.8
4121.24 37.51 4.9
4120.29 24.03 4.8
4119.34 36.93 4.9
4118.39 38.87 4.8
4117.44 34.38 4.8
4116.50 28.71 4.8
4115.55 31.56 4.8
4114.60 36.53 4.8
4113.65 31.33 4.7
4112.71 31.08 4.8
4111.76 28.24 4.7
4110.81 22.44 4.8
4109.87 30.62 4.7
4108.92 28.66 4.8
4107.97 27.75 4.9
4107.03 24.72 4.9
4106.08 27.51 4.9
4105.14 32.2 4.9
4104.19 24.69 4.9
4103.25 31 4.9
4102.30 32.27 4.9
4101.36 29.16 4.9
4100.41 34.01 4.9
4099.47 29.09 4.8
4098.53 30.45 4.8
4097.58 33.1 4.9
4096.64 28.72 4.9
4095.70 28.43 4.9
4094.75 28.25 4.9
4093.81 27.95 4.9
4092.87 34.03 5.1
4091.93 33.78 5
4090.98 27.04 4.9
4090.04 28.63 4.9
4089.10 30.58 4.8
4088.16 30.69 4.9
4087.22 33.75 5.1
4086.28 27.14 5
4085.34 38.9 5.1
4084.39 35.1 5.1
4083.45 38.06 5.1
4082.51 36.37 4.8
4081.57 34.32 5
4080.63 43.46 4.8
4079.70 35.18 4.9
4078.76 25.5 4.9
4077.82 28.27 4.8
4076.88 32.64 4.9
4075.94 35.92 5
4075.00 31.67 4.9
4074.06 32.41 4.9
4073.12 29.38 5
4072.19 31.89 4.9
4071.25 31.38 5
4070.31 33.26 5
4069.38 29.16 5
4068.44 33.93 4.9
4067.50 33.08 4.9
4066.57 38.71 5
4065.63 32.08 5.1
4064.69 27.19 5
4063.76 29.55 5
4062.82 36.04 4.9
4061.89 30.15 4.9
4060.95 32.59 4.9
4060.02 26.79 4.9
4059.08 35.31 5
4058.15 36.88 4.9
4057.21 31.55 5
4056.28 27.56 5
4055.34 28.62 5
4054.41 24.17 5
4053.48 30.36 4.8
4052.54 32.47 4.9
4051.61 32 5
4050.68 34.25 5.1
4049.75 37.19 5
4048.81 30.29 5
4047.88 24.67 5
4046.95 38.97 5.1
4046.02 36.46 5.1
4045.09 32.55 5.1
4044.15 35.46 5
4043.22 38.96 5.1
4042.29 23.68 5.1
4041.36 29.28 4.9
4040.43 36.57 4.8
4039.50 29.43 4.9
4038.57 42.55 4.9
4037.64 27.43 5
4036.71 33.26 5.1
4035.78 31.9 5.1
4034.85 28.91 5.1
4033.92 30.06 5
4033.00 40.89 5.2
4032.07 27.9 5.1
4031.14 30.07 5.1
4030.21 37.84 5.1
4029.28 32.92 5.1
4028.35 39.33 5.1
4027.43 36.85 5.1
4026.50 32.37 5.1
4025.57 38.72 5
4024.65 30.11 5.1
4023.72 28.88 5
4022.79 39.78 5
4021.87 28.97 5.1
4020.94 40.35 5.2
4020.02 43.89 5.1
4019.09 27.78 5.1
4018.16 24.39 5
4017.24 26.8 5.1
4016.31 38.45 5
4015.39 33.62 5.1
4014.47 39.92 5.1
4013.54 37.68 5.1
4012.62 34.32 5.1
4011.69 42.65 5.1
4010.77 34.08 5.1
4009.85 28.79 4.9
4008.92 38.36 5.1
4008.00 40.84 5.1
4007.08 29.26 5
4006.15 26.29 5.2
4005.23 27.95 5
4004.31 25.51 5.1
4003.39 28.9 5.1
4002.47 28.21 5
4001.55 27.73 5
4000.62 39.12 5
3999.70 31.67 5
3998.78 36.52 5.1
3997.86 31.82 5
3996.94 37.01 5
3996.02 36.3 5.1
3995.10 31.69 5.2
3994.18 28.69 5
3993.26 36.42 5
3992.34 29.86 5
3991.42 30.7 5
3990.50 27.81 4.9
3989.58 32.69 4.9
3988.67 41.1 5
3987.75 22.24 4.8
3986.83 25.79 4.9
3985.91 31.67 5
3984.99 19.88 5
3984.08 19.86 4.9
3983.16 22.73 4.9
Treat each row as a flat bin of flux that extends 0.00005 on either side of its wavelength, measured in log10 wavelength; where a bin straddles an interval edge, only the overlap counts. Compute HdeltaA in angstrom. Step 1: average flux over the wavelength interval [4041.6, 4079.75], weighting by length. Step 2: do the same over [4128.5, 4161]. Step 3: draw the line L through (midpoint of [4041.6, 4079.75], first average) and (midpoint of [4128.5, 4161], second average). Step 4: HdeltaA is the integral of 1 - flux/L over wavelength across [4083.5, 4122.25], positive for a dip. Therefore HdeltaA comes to 1.5 angstrom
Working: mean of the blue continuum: 31.8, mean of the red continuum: 32.3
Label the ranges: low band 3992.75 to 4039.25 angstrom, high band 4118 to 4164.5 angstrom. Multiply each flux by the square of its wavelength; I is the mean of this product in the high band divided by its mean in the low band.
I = 1.0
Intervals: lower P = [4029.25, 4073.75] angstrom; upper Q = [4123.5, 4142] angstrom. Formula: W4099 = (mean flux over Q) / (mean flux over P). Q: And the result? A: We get 1.04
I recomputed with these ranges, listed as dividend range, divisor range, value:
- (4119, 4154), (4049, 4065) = 1.09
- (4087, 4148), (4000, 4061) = 1.00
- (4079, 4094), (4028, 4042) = 1.04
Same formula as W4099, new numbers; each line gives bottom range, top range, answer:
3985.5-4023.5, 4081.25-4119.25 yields 0.95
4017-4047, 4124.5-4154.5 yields 0.99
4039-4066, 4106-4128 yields 0.98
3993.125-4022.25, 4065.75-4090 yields 1.00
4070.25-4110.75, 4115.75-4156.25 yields 1.05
